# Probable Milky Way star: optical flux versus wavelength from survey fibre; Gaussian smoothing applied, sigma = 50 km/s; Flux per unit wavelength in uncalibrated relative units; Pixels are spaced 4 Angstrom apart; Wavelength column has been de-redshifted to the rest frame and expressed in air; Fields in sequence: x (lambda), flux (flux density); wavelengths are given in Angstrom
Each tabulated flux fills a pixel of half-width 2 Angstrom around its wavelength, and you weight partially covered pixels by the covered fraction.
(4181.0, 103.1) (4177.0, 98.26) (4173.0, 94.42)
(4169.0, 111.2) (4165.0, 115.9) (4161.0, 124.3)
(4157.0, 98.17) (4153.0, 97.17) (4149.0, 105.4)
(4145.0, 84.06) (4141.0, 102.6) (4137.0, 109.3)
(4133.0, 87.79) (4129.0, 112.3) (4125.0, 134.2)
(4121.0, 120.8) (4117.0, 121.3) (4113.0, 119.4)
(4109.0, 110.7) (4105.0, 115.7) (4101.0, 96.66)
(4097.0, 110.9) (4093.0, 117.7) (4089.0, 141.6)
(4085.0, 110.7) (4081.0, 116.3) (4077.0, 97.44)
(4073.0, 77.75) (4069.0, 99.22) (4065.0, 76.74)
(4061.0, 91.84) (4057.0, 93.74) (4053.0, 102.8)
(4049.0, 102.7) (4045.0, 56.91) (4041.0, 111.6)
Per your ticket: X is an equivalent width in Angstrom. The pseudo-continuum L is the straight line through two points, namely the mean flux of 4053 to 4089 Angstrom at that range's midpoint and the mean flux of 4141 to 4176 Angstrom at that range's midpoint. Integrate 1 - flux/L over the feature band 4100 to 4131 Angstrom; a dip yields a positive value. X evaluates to -4.89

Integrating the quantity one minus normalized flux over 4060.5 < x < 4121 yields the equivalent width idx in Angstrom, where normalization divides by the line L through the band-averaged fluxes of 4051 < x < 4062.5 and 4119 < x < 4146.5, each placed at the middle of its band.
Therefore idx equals -3.7 Angstrom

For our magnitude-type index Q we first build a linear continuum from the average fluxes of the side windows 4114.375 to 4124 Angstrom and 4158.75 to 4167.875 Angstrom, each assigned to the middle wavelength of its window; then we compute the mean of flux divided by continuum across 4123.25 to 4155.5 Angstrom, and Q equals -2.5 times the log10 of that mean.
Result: 0.16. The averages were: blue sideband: 122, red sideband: 119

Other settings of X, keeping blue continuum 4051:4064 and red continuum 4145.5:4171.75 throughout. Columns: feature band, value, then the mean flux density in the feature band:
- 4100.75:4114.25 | -1.5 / 112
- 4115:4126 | -2.4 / 125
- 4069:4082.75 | 0.0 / 97.1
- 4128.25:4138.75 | 0.2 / 102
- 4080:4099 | -4.1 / 120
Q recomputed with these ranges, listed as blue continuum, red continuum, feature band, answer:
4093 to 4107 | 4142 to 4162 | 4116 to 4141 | -0.08 mag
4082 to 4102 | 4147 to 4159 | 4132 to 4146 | 0.07 mag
